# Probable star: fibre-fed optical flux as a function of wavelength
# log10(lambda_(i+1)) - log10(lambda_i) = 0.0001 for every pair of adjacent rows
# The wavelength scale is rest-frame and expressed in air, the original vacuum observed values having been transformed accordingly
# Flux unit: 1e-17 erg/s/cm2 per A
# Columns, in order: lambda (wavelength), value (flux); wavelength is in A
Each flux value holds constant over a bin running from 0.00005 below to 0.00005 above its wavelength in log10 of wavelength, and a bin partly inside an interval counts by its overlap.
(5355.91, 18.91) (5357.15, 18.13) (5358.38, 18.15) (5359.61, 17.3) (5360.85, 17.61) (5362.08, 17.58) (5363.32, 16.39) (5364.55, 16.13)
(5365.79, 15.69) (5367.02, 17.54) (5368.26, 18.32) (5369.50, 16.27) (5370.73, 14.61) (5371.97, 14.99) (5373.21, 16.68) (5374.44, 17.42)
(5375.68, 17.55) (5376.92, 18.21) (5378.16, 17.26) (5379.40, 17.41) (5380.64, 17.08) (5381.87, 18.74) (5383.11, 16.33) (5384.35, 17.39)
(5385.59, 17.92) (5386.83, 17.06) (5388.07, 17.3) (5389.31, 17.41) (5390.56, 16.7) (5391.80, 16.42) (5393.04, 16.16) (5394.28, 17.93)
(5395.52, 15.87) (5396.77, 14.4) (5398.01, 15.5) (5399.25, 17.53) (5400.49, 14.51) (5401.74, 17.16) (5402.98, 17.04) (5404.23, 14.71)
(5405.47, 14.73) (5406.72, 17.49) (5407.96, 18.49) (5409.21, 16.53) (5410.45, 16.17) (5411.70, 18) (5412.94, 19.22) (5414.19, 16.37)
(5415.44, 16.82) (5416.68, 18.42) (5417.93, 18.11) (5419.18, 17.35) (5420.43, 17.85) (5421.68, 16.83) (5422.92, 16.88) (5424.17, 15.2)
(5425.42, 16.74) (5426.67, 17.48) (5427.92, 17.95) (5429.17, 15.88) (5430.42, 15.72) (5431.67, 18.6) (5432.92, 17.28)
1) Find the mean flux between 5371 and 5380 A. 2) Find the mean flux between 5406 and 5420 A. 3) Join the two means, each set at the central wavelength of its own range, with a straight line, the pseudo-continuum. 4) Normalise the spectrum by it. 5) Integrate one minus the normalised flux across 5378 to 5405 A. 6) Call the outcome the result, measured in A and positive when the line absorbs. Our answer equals 0.79 A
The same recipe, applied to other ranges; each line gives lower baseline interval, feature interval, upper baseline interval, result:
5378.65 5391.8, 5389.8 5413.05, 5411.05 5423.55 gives 1.25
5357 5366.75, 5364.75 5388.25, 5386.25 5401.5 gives -0.33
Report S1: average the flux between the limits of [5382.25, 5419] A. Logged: 16.8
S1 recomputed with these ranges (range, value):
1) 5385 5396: 17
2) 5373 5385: 17.4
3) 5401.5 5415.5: 16.9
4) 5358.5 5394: 17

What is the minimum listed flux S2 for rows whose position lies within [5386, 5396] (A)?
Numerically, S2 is 15.87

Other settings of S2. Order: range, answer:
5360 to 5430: 14.4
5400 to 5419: 14.51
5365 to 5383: 14.61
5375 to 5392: 16.33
